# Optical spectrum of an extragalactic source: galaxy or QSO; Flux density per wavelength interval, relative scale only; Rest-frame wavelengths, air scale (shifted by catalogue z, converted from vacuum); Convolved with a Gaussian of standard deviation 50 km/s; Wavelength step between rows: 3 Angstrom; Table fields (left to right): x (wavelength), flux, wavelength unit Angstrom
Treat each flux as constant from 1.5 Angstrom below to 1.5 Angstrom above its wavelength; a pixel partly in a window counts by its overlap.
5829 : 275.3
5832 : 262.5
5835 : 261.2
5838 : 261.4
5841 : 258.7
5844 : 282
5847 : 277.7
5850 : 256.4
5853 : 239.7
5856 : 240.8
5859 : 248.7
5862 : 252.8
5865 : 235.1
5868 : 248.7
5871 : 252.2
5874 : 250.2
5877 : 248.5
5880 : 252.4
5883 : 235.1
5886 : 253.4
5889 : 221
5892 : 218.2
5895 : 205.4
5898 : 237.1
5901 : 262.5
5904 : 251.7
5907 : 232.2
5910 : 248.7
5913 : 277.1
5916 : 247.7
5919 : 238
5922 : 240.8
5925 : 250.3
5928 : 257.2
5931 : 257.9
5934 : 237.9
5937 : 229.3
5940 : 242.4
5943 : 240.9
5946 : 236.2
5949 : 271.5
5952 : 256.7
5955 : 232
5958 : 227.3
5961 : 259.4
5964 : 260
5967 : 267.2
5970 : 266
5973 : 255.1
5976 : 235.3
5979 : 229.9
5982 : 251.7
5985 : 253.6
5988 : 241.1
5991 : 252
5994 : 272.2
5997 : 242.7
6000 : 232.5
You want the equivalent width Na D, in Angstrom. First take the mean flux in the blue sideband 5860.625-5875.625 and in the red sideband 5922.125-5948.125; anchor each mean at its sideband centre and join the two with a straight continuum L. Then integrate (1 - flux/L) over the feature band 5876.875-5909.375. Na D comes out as 1.15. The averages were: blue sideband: 248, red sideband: 245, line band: 238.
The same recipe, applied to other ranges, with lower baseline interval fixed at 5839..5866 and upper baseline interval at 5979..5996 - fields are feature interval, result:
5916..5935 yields 0.45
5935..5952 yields 0.52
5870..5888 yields 0.47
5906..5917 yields 0.05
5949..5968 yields 0.06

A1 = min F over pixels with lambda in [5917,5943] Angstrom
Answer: 229.3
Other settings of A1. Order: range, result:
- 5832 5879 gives 235.1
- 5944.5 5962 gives 227.3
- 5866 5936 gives 205.4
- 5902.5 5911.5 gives 232.2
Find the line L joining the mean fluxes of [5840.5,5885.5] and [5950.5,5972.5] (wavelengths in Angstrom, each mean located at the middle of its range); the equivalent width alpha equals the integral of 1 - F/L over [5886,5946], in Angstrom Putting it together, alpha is 2.44 Angstrom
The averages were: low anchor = 252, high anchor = 253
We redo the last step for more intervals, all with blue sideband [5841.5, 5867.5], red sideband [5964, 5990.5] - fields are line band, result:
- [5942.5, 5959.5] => 0.5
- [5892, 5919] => 1.0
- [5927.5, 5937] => 0.2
